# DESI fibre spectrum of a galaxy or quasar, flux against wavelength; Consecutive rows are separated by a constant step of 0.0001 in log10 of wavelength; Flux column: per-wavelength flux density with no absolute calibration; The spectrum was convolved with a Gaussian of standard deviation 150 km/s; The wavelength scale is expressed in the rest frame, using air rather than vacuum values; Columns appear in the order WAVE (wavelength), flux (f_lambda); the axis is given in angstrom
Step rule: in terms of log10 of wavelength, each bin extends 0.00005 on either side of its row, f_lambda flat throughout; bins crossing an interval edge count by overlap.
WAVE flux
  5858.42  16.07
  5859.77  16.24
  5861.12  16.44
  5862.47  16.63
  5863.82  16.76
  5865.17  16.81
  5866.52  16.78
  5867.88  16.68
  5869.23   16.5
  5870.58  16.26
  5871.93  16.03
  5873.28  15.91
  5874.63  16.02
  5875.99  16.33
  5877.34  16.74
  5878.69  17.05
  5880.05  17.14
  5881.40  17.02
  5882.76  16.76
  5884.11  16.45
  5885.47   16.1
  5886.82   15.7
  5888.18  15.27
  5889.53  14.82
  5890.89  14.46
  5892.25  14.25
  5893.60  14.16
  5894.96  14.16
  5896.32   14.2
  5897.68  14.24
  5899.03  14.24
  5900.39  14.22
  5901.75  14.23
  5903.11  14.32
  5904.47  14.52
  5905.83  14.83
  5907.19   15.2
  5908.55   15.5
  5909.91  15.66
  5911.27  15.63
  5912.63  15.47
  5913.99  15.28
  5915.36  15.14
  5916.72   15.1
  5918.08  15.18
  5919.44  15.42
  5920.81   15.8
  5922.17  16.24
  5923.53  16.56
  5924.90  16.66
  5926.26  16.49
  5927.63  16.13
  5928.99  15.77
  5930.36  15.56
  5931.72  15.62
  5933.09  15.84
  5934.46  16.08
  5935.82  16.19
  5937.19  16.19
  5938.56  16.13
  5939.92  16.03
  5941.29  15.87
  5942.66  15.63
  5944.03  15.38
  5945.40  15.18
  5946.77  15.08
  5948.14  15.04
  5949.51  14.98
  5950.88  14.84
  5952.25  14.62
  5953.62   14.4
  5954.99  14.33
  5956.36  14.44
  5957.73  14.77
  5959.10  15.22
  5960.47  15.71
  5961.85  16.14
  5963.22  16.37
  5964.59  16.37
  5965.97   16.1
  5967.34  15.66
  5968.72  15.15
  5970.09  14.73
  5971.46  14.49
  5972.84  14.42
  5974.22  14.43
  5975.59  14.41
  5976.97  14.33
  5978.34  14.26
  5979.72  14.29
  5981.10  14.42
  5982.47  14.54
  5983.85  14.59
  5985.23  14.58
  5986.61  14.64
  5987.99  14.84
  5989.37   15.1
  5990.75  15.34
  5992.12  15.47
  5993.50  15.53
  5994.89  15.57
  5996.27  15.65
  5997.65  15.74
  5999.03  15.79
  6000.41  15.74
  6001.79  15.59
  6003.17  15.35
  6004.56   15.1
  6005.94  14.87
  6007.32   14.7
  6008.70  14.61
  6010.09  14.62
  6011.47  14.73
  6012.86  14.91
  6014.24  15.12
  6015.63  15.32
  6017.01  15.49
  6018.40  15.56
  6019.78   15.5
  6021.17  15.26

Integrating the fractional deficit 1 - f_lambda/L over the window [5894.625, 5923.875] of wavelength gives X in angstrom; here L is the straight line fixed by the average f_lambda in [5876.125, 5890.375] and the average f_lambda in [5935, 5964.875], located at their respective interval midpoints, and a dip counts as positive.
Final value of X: 1.6 angstrom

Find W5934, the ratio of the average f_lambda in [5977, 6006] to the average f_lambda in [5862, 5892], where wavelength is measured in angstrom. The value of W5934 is 0.93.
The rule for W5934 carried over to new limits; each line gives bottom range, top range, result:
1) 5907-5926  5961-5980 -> 0.96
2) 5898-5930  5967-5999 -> 0.97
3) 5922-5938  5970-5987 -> 0.90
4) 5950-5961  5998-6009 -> 1.03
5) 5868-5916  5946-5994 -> 0.97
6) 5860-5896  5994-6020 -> 0.95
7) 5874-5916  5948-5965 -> 0.99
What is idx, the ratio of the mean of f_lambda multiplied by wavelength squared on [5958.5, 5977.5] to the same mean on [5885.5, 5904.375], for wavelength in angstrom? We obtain 1.1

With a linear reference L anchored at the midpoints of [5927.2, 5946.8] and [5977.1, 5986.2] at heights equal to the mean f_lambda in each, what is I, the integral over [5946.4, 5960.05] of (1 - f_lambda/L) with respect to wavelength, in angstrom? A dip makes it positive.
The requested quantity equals 0.5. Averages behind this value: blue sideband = 15.8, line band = 14.8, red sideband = 14.4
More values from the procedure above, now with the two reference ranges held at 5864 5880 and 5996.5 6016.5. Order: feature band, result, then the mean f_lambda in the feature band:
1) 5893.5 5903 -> 1.2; 14.2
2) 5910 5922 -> 0.5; 15.4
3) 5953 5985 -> 1.3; 14.9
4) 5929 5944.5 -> 0.0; 15.9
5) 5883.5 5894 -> 0.7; 15.2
